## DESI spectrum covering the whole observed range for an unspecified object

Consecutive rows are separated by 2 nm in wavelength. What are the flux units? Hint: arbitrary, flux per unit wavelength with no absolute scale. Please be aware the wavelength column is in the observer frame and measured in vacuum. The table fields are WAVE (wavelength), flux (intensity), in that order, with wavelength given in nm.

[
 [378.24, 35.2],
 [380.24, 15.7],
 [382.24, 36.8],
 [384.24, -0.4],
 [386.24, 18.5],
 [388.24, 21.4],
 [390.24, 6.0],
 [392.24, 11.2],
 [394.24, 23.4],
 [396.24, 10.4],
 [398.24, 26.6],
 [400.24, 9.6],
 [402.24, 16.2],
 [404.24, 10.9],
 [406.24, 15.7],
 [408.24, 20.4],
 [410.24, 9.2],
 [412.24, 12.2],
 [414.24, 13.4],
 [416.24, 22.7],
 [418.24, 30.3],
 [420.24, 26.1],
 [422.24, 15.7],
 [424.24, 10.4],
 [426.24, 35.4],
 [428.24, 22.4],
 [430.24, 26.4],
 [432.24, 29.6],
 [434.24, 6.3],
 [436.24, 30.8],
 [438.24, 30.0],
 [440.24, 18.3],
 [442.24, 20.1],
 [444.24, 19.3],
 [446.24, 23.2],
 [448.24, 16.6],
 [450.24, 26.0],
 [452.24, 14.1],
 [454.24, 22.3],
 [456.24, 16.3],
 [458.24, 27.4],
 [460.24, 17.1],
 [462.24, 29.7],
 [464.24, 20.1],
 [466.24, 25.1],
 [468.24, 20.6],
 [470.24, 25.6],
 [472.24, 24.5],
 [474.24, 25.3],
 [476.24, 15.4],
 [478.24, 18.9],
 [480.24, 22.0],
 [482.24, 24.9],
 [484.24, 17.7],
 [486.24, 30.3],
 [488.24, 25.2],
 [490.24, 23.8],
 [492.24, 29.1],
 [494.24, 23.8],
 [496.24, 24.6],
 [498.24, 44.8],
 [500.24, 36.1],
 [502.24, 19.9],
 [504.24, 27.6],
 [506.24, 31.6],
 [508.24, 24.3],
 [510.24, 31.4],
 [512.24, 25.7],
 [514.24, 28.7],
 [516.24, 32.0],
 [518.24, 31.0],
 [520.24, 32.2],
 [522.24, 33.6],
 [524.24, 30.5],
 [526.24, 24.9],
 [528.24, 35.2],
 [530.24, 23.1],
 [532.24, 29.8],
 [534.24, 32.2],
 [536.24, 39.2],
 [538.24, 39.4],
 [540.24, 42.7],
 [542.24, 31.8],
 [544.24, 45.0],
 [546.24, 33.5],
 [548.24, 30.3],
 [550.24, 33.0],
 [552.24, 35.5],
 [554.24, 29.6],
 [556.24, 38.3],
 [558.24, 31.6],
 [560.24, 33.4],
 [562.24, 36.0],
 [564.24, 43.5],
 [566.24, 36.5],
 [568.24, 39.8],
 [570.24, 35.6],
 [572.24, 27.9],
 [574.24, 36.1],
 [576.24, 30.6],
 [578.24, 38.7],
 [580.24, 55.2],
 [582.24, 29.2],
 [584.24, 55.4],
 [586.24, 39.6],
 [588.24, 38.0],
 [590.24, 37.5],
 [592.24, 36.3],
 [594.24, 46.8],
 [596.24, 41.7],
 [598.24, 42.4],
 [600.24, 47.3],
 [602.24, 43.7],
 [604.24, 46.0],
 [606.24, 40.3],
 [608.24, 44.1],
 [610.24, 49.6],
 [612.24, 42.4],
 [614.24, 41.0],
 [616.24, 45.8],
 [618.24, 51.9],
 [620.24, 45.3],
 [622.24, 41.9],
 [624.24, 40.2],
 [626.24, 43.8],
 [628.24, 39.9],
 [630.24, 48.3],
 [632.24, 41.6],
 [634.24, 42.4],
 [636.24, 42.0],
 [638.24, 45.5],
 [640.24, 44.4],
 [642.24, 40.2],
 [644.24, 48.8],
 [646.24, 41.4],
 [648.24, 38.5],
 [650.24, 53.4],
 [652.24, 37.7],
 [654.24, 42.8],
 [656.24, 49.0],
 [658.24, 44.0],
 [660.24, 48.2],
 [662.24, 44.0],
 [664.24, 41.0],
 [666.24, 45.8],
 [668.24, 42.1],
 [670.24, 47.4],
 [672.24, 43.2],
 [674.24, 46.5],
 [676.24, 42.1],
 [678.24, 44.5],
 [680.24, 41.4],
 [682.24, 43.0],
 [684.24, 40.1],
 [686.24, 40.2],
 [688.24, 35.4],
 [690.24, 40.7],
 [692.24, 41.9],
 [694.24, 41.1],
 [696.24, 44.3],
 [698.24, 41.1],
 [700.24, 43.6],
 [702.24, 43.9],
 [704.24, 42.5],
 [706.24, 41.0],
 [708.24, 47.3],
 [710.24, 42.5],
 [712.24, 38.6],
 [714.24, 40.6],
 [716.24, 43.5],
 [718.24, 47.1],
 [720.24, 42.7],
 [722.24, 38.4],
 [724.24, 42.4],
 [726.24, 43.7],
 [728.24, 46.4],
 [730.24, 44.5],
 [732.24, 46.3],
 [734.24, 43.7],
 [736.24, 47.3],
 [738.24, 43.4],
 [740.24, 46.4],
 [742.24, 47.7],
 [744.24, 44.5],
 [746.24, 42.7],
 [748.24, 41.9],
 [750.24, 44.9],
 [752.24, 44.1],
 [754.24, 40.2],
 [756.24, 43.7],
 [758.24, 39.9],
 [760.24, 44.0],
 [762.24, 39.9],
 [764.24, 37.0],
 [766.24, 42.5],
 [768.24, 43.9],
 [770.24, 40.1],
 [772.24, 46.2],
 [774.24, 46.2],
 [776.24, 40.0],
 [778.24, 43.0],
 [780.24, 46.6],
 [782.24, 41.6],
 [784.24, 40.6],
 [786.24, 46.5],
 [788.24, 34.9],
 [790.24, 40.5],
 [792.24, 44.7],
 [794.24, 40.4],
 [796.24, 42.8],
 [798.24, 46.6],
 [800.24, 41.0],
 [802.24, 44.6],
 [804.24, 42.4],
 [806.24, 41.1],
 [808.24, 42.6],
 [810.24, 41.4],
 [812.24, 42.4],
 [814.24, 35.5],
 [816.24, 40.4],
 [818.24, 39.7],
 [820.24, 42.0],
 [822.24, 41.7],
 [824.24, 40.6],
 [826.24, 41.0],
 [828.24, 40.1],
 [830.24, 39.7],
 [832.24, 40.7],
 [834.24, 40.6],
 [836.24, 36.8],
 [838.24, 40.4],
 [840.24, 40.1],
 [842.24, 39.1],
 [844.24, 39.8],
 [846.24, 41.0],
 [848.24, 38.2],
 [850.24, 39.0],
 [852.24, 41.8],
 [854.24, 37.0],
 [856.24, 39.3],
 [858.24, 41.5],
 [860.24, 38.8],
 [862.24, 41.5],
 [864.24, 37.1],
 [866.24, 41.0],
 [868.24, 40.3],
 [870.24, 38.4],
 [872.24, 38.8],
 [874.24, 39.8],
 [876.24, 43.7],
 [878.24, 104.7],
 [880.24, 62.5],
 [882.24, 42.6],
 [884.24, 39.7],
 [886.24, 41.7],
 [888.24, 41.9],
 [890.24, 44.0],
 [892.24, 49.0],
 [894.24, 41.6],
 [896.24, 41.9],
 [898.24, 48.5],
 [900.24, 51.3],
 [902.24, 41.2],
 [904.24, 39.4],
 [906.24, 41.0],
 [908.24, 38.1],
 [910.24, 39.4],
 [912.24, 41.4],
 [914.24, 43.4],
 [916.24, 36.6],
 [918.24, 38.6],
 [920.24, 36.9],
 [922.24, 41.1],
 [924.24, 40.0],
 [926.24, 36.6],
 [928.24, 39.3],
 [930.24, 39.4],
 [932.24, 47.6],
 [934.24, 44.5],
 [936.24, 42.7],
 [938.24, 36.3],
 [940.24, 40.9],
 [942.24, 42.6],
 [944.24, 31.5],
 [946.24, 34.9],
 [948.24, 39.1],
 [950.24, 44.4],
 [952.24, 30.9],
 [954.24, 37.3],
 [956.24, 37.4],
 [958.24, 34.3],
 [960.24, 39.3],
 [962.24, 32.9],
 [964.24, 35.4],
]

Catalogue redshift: 0.338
